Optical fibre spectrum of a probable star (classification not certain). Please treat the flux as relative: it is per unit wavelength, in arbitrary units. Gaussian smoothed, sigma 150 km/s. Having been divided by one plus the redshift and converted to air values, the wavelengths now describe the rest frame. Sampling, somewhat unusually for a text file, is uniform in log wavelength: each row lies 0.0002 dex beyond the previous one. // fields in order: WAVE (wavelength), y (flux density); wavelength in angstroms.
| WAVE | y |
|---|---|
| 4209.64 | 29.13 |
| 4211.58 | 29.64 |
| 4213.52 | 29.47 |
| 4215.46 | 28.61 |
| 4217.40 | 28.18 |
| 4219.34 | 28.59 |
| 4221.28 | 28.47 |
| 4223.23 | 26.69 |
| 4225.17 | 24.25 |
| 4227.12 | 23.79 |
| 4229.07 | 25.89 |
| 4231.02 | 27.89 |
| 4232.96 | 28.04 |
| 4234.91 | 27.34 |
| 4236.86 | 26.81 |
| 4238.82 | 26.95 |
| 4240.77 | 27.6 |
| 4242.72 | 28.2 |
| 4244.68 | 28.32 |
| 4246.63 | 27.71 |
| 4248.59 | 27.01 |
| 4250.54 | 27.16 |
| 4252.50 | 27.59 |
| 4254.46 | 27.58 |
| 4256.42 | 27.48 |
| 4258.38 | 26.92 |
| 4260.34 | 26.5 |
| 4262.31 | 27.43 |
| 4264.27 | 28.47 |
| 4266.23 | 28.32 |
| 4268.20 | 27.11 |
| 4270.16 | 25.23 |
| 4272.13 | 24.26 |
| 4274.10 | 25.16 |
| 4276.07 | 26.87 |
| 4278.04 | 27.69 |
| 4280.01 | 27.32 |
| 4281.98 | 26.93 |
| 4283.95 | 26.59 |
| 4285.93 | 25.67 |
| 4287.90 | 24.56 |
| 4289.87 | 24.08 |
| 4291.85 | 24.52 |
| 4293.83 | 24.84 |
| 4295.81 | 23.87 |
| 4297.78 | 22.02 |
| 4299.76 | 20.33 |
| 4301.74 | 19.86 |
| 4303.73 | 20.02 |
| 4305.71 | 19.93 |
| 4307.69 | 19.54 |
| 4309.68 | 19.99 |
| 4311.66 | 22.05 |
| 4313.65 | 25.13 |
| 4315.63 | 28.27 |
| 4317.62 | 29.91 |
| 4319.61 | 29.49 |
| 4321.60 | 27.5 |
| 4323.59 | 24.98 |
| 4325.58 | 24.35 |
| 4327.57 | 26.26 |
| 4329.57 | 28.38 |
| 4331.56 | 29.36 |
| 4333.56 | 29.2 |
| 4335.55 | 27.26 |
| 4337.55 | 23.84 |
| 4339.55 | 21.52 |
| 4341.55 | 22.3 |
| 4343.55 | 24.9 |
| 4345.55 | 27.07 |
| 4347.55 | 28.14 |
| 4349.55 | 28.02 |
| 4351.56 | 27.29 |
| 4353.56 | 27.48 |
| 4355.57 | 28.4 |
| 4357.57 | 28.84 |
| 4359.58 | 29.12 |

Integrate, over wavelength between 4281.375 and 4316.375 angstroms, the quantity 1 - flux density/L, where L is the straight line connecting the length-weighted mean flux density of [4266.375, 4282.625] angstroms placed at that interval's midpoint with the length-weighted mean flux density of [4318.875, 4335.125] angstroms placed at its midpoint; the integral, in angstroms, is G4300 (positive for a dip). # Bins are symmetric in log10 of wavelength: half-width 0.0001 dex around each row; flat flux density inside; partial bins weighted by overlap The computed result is 4.8 angstroms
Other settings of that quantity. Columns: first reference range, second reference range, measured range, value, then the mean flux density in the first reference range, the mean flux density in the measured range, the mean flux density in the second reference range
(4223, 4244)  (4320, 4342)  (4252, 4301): 1.1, 26.7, 25.8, 26.1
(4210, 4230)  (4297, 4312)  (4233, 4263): -2.8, 27.4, 27.4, 20.4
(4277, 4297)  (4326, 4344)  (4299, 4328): 2.2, 25.6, 23.8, 25.9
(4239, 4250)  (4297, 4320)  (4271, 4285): -0.7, 27.7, 26.4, 22.9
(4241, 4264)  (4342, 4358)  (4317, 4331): 0.0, 27.5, 27.3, 27.3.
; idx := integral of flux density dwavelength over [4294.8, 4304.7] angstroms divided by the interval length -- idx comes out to 21.2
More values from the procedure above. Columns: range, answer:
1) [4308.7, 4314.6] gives 22.4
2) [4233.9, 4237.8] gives 27.1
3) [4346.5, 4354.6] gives 27.7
